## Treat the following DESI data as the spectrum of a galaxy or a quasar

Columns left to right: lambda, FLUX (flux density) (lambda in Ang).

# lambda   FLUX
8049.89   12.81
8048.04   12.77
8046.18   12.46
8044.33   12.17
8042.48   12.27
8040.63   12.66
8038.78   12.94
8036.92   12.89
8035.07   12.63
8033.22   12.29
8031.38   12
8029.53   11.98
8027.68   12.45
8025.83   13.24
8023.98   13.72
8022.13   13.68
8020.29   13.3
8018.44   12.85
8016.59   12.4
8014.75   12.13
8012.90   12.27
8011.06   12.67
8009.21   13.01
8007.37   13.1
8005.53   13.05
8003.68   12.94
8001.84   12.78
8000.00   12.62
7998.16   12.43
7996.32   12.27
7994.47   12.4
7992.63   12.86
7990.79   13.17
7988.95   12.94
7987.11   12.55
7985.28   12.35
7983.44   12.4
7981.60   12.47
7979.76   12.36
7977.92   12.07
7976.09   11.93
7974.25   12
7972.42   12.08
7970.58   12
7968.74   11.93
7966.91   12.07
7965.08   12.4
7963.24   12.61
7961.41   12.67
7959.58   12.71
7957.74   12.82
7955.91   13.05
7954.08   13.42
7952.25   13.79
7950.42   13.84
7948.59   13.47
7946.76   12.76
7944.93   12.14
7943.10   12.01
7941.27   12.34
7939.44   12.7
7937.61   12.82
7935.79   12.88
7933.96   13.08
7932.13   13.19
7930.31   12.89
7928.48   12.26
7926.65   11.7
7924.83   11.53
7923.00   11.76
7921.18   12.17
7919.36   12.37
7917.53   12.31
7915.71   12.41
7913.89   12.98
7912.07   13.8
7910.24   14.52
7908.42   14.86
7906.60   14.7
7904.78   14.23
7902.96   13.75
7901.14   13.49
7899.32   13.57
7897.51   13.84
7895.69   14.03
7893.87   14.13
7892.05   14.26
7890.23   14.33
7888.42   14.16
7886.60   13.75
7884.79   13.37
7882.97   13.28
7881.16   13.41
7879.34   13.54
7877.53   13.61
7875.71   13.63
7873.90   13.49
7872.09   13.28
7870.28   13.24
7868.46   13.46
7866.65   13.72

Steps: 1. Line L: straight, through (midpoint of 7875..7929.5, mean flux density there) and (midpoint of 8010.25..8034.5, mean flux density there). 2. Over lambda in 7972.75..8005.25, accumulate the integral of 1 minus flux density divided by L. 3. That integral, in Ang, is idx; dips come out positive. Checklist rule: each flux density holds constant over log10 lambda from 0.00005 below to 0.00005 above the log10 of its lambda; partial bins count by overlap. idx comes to 1.0 Ang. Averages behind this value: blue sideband 13.4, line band 12.5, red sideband 12.7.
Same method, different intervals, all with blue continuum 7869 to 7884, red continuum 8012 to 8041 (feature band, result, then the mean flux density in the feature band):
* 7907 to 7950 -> 1.3 Ang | 12.8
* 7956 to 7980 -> 1.3 Ang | 12.3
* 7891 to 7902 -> -0.5 Ang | 13.9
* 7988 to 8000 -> 0.2 Ang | 12.7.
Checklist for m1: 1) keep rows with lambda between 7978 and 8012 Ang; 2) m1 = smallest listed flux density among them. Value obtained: 12.27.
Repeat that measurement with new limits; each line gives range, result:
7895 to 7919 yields 12.31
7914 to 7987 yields 11.53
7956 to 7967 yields 12.07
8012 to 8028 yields 12.13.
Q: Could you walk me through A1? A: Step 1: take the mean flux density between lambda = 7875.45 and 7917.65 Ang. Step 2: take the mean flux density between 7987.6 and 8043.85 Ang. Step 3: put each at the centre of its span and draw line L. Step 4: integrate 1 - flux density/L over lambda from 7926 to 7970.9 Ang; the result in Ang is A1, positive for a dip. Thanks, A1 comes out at 2.0 Ang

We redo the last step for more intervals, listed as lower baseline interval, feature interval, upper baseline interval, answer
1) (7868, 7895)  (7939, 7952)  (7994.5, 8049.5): 0.4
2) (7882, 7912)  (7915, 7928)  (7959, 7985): 1.4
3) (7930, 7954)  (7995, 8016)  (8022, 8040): 0.2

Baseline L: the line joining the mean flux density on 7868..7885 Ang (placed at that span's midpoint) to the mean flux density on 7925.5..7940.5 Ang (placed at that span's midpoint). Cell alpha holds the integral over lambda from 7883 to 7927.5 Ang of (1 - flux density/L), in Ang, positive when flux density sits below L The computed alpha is -1.3 Ang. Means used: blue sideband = 13.4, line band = 13.4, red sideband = 12.7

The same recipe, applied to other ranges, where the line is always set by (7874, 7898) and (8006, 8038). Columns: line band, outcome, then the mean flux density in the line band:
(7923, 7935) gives 0.94 Ang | 12.4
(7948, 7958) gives -0.12 Ang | 13.4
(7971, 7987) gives 1.05 Ang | 12.2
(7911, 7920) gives 0.49 Ang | 12.8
